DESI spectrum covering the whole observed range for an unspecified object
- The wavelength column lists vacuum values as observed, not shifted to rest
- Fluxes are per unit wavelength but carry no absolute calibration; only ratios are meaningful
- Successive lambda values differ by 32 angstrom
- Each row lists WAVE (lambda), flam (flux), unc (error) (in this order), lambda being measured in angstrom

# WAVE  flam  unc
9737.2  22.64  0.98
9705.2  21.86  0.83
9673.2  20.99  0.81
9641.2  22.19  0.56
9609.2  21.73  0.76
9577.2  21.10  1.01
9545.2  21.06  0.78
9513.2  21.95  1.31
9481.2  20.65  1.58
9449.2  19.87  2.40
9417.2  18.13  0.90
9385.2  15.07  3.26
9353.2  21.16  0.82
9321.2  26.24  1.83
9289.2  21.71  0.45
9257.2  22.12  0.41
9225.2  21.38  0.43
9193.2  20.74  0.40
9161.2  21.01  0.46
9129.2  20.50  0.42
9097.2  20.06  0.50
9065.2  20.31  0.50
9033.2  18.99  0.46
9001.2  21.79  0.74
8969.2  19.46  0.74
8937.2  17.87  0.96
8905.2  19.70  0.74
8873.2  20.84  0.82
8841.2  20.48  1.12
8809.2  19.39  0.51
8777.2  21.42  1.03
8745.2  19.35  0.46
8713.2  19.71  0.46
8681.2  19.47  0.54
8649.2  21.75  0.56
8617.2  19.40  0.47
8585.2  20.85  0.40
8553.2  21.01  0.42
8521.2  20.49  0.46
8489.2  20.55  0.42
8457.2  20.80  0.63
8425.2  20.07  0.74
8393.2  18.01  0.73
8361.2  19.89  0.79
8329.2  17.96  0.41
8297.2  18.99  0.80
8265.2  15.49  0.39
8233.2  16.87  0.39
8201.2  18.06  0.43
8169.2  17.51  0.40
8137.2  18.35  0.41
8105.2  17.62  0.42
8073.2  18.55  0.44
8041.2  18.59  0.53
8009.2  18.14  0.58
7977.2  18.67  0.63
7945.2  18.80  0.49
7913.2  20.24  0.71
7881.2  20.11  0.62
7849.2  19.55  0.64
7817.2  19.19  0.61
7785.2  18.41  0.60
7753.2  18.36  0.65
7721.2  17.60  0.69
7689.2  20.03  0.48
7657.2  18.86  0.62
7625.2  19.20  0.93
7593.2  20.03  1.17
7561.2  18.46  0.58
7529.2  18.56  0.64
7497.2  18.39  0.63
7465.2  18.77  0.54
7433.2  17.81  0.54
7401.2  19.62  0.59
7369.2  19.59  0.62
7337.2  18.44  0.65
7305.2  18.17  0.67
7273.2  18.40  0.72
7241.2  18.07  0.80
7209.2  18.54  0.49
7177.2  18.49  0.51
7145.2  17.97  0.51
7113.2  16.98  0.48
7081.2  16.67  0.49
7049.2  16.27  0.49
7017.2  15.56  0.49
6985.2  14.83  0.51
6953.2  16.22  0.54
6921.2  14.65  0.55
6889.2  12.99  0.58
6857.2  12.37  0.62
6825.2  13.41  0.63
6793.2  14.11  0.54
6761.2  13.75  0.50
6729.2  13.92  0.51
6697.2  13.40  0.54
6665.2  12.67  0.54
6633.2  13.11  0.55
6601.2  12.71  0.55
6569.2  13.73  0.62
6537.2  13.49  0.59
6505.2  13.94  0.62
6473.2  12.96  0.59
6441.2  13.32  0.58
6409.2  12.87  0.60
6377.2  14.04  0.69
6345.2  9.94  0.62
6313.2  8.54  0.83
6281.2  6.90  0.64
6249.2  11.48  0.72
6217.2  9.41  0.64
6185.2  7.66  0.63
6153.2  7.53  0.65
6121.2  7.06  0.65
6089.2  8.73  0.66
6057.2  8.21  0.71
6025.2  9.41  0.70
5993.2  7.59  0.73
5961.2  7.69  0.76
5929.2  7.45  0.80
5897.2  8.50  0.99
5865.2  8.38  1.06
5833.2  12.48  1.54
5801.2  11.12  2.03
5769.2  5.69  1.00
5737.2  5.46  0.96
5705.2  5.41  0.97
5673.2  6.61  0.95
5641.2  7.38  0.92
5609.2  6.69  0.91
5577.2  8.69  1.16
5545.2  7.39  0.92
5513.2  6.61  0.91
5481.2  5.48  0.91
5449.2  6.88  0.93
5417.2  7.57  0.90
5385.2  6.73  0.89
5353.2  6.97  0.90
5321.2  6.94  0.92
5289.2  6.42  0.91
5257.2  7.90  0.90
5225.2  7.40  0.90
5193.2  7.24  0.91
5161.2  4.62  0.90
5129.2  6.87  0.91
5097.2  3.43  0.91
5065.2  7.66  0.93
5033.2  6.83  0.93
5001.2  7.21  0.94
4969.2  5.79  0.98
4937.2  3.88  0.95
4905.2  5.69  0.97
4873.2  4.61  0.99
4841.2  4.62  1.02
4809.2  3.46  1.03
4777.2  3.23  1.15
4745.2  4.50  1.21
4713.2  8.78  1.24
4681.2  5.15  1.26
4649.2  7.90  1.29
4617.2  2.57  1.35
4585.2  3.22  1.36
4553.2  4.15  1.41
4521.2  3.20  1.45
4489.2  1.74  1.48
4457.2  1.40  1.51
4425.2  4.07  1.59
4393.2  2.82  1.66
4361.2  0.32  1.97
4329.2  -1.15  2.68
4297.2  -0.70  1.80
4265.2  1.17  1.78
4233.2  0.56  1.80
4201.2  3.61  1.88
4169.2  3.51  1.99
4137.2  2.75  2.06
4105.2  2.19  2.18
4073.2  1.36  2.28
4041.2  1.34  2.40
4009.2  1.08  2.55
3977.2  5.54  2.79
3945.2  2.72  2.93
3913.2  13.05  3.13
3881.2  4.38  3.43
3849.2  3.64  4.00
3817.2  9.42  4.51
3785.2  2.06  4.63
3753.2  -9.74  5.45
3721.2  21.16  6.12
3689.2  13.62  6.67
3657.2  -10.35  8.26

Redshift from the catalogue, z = 0.595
